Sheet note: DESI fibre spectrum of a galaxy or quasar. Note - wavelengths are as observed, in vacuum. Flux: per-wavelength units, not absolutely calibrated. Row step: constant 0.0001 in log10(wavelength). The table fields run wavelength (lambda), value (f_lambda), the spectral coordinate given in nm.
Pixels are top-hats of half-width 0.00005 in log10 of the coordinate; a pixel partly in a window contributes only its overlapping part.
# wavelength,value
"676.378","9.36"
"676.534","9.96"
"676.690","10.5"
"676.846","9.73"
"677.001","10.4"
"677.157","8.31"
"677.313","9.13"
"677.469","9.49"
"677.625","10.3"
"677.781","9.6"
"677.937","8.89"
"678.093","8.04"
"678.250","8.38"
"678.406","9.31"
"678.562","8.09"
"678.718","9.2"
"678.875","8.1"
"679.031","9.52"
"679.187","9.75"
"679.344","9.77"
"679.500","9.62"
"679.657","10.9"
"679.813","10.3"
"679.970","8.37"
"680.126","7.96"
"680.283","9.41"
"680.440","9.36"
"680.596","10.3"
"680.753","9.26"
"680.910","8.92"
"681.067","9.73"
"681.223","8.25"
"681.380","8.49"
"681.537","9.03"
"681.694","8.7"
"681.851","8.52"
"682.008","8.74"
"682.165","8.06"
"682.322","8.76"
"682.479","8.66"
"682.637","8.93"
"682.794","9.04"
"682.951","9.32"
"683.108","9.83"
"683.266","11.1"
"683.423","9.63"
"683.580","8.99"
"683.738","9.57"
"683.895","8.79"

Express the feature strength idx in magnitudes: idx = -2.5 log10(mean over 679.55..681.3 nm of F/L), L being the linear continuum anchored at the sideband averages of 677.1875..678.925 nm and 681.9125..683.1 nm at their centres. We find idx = -0.05 mag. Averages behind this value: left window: 8.95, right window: 8.85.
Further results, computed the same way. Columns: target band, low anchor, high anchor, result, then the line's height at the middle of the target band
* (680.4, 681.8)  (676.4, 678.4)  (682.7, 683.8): 0.05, 9.54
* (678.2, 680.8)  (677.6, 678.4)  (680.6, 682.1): -0.04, 8.95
